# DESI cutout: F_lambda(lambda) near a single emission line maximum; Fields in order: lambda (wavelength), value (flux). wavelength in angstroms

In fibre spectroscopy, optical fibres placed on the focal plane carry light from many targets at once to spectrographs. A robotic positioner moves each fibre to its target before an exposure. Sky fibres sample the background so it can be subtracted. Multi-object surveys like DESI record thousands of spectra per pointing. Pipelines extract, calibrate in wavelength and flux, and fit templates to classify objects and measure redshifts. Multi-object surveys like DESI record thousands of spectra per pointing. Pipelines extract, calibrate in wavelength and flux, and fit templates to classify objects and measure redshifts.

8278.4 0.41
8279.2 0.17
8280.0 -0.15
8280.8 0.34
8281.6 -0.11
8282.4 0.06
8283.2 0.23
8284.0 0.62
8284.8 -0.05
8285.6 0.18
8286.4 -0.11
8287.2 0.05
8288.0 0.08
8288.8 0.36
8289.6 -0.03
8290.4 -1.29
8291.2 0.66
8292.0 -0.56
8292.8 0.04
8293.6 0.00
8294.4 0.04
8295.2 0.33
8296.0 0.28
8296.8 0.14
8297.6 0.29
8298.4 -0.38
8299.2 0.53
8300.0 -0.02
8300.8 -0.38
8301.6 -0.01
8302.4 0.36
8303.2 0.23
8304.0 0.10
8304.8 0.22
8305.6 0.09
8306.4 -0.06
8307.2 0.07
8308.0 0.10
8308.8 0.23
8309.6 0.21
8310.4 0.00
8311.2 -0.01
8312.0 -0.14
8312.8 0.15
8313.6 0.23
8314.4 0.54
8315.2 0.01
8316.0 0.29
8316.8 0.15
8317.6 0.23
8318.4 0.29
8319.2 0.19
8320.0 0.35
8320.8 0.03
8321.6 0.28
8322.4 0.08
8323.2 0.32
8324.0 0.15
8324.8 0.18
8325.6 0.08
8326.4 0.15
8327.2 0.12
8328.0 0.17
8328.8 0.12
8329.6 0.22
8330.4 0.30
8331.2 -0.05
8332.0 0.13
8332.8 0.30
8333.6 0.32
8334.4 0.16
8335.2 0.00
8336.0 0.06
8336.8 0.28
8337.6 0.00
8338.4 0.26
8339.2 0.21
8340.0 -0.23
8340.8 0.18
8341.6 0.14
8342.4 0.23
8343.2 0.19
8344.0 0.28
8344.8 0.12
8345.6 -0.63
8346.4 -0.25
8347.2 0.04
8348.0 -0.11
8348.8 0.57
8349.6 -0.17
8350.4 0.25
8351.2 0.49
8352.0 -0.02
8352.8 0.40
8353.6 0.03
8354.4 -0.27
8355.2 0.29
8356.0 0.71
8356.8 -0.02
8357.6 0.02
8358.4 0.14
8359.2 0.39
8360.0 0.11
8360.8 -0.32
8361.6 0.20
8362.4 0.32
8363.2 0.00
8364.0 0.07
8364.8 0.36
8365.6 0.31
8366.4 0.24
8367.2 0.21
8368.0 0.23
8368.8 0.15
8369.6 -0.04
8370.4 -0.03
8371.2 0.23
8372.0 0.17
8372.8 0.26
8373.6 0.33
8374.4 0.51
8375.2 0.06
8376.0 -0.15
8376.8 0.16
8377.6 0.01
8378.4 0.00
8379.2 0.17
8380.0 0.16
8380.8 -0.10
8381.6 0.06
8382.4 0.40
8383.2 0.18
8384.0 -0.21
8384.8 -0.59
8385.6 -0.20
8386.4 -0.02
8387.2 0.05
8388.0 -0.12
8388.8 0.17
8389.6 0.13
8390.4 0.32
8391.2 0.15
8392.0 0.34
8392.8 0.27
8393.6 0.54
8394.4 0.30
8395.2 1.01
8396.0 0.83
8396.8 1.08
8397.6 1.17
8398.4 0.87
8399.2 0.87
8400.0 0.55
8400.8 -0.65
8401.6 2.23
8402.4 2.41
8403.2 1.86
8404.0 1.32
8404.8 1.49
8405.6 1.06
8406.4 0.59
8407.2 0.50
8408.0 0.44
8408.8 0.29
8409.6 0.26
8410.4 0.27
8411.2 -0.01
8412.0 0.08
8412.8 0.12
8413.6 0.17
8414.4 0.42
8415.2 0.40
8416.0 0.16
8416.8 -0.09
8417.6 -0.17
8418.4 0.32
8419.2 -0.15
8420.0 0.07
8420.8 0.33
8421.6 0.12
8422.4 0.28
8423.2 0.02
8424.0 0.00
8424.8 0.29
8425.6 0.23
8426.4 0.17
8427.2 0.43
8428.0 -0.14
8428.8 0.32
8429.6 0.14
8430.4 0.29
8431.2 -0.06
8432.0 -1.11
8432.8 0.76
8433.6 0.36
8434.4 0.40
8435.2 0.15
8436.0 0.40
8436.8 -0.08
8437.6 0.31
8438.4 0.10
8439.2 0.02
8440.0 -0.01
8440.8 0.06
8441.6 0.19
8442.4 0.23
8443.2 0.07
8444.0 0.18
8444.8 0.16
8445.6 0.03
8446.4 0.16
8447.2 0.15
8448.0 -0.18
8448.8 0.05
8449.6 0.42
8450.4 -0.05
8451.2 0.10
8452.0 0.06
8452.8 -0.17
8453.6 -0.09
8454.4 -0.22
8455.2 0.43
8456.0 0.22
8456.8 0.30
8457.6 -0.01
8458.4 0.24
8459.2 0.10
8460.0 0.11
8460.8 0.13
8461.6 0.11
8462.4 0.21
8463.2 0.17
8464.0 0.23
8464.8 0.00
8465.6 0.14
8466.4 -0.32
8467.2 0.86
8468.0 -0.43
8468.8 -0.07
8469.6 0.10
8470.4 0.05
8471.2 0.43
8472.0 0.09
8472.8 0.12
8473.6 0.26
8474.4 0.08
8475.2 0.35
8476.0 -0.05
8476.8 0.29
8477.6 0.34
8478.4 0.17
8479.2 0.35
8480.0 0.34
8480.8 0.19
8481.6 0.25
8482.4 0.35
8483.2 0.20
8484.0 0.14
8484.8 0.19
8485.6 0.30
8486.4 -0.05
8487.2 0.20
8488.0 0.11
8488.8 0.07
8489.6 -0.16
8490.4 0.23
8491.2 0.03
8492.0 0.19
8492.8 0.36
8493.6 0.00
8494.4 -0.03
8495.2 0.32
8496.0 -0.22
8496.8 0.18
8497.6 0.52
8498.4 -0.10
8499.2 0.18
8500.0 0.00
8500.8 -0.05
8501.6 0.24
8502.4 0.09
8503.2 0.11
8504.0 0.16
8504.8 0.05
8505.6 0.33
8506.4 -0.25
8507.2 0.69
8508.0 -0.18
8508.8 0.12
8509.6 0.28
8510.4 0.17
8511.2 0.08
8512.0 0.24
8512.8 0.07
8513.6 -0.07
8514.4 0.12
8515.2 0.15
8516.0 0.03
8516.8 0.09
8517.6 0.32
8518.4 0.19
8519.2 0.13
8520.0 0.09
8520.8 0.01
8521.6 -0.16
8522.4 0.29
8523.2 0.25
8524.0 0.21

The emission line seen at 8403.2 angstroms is [O II] 3727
